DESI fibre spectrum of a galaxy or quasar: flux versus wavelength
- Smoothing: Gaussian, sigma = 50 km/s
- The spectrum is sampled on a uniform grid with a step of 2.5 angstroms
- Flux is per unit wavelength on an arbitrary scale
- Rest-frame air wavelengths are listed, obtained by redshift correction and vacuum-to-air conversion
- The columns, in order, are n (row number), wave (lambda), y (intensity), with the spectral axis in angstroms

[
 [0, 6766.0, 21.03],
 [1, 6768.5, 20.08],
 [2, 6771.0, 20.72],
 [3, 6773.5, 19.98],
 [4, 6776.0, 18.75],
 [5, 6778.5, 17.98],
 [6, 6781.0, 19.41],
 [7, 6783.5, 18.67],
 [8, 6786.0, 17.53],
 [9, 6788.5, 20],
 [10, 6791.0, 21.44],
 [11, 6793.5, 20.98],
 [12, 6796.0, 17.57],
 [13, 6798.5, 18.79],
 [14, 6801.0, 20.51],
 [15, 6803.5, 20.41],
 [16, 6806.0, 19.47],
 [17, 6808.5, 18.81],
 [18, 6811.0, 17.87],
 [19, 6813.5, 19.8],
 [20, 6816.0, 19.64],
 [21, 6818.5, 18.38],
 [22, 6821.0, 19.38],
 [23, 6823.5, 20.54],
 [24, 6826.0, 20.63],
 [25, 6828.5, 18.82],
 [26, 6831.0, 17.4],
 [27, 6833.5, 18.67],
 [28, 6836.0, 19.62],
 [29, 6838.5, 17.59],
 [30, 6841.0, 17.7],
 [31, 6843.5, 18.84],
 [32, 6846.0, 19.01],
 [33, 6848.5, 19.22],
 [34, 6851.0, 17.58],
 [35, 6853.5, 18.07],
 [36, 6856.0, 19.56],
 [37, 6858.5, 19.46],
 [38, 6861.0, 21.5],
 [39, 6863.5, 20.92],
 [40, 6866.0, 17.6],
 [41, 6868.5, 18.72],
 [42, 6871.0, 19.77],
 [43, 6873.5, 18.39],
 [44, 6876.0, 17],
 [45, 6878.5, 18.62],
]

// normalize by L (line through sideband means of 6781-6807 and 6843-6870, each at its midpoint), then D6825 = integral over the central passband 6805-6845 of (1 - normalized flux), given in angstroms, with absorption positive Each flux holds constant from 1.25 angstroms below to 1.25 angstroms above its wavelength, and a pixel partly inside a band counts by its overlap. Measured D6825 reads 0.8 angstroms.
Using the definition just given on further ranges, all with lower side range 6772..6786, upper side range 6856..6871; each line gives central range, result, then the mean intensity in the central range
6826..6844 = 0.8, 18.5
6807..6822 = 0.2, 19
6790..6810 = -0.7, 19.7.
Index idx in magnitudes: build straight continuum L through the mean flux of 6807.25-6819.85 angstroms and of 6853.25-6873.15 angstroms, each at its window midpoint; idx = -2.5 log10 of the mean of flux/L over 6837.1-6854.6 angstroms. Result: 0.06 mag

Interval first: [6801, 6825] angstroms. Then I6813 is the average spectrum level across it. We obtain 19.4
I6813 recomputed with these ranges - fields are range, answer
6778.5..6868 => 19.2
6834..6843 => 18.4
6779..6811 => 19.4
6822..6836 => 19.3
